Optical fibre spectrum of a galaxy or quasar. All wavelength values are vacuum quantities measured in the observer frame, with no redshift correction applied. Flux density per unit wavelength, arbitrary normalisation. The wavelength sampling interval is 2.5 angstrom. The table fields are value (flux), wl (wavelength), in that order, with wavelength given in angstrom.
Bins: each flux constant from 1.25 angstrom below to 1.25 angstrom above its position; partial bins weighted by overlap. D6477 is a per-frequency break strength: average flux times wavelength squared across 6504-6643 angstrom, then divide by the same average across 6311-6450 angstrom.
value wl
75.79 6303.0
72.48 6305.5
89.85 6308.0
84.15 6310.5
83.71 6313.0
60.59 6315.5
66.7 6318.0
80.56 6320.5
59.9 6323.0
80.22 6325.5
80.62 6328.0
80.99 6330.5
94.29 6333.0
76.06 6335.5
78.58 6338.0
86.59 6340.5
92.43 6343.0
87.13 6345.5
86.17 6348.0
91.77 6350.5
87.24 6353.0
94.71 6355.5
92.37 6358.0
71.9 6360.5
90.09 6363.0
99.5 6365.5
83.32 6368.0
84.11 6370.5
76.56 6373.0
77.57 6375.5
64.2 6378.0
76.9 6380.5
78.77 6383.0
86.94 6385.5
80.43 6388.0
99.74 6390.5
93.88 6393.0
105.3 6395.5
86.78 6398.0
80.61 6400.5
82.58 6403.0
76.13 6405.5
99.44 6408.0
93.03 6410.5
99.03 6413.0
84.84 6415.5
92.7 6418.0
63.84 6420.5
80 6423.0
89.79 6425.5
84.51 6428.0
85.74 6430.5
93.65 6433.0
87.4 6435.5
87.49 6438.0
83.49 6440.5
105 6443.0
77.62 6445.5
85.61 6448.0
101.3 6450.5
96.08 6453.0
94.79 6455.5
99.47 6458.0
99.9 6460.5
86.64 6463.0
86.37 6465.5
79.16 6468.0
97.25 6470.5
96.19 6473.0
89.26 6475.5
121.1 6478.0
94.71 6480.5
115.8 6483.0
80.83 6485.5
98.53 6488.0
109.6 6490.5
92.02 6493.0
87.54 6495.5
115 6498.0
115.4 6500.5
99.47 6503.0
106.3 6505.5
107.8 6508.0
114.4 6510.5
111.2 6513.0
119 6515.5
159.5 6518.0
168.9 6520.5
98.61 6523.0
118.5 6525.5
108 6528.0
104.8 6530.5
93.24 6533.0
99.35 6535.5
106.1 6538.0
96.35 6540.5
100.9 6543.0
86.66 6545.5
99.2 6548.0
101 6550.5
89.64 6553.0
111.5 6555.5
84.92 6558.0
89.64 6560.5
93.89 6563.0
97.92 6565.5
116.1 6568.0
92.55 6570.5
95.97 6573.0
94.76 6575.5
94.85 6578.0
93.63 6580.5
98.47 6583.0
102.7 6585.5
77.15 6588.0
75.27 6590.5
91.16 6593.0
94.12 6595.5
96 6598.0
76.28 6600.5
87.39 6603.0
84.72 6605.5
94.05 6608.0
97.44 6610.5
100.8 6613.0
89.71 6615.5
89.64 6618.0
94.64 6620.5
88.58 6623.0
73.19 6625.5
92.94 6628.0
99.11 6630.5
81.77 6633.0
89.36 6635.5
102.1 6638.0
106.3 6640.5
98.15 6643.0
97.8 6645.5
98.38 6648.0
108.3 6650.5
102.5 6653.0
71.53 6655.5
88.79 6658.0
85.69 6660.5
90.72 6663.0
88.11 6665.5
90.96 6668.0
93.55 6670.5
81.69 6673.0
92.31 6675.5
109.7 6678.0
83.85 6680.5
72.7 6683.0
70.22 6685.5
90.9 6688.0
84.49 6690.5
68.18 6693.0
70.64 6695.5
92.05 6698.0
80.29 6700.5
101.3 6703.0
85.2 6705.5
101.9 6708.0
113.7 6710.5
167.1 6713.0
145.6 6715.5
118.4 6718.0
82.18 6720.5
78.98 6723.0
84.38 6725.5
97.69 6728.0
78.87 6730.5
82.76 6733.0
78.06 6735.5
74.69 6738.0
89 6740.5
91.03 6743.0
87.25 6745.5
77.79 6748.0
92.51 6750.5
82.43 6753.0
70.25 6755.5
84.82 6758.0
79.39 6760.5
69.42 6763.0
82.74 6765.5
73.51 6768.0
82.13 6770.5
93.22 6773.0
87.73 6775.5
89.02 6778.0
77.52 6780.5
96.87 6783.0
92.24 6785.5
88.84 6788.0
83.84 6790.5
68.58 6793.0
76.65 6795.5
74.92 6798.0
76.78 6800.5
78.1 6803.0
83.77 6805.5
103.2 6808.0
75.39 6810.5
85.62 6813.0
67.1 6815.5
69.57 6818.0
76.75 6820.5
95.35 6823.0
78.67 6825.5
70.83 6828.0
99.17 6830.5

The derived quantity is 1.2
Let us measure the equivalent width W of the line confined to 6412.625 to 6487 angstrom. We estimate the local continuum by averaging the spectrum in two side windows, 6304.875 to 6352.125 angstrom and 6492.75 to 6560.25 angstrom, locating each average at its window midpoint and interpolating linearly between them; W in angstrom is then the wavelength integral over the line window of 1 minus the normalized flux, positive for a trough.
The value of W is 4.4 angstrom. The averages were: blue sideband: 80.8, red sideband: 107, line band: 91.3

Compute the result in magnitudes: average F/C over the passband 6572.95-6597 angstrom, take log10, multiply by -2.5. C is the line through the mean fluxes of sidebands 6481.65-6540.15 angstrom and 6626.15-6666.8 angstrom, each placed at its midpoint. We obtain 0.10 mag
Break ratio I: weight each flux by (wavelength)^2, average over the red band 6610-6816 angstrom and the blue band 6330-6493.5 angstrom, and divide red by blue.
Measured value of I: 1.09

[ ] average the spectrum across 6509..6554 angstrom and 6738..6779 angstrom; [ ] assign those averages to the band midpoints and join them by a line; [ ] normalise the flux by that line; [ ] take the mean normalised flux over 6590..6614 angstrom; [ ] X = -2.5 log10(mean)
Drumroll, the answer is 0.13 mag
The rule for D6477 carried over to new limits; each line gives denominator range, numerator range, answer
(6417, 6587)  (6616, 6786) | 0.96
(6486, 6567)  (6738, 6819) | 0.84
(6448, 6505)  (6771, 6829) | 0.93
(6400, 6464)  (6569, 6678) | 1.10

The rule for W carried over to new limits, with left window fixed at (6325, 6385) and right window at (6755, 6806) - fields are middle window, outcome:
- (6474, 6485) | -2.7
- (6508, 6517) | -3.5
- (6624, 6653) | -4.6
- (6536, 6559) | -4.1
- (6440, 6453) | -1.3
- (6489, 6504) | -3.6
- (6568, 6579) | -1.9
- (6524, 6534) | -2.8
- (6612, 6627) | -1.2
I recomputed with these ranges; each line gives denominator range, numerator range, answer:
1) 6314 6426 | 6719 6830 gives 1.11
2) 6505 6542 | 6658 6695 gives 0.79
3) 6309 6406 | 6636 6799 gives 1.20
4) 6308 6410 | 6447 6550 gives 1.29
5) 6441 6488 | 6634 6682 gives 1.05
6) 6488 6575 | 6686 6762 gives 0.91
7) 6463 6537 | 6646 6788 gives 0.90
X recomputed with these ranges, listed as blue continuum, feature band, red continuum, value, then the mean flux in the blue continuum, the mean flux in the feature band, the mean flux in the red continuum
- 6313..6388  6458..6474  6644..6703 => -0.09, 81.6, 91.5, 87.9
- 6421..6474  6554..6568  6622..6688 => -0.08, 90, 97.3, 90.7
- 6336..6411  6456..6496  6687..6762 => -0.10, 86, 96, 91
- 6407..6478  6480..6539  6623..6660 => -0.20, 90.5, 110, 93.3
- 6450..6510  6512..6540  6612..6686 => -0.20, 98.9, 117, 91.3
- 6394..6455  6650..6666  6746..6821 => -0.08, 88.5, 90.1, 81.5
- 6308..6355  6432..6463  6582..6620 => -0.09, 81.4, 92.4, 90.4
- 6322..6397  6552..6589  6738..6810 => -0.14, 84.7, 95.7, 83.1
